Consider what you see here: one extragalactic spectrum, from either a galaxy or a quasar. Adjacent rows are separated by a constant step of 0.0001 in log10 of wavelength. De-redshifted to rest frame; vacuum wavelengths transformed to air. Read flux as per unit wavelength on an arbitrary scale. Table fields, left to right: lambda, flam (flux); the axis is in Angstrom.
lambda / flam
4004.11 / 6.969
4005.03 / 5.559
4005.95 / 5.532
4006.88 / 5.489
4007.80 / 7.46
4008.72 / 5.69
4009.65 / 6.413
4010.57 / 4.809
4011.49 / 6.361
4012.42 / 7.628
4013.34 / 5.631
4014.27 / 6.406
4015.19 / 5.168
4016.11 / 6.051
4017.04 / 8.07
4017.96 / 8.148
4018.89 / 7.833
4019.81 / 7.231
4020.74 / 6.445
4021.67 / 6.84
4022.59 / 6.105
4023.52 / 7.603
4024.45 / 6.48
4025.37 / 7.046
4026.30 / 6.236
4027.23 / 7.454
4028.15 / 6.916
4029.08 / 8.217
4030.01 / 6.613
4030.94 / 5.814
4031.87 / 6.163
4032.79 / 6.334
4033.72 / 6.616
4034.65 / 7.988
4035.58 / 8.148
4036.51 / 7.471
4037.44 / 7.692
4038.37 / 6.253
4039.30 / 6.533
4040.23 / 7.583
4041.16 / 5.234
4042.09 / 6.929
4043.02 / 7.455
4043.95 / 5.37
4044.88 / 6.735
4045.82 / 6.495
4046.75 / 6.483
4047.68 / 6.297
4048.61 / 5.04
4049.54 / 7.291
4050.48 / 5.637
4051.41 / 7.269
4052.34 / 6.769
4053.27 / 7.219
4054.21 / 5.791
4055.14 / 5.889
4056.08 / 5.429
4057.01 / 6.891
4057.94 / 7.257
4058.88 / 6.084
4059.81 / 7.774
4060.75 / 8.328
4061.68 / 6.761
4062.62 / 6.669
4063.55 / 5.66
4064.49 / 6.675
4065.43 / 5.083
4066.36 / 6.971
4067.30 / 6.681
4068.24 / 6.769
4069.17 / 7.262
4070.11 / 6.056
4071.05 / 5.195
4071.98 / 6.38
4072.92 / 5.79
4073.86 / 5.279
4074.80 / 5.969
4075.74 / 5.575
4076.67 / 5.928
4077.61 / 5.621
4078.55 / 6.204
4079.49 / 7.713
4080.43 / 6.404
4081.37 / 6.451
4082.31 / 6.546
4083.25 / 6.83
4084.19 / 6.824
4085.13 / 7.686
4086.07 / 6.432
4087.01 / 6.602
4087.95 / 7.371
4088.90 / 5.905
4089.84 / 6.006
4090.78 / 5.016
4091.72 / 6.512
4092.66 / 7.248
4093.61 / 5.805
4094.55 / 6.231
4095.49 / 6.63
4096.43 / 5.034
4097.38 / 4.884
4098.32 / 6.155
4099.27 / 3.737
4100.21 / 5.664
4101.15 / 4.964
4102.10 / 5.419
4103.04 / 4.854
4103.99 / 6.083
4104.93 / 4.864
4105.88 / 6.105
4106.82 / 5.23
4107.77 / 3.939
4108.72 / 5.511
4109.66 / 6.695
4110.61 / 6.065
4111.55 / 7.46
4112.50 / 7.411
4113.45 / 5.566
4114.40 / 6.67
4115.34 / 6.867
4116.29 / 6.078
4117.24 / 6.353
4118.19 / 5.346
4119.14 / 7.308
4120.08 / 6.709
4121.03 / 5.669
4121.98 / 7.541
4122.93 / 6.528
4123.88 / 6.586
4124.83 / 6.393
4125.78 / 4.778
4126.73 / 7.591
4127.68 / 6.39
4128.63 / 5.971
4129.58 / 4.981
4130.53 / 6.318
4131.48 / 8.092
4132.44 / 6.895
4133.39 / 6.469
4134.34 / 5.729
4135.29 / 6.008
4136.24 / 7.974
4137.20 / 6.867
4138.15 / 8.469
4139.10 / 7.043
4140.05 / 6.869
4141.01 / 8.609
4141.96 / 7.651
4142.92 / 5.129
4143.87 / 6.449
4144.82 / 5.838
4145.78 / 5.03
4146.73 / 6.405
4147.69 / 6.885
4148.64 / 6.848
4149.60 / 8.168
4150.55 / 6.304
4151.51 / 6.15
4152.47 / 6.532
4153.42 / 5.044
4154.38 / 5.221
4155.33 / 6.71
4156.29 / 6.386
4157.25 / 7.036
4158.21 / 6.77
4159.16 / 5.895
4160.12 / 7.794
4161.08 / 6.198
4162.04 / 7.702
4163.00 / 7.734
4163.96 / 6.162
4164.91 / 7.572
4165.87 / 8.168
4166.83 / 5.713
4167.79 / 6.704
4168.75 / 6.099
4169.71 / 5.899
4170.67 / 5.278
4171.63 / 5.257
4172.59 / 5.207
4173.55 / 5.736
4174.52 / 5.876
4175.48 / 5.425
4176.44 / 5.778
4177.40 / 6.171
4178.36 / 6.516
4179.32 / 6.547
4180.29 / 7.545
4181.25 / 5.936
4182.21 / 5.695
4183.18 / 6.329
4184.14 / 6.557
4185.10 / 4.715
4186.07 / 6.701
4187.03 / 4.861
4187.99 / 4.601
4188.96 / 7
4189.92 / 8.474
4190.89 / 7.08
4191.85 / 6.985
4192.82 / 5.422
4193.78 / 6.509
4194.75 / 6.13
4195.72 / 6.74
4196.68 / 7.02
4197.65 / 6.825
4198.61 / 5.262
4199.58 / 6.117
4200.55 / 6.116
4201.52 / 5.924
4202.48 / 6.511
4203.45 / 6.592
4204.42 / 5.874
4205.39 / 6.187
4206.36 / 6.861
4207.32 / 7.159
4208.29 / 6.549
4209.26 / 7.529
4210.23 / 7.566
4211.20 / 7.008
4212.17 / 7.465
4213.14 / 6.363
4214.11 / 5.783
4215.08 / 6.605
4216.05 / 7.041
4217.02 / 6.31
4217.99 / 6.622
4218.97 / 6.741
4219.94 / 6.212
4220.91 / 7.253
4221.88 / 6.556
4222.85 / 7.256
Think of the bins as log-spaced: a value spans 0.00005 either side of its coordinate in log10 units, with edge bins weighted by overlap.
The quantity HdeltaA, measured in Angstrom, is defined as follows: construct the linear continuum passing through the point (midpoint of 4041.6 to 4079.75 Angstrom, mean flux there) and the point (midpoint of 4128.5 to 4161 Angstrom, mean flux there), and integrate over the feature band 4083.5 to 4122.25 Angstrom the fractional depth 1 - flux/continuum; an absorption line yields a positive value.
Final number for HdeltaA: 2.66 Angstrom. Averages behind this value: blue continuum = 6.4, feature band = 6.06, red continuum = 6.61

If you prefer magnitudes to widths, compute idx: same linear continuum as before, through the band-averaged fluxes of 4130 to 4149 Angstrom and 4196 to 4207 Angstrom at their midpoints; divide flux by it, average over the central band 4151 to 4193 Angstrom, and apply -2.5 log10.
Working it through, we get 0.04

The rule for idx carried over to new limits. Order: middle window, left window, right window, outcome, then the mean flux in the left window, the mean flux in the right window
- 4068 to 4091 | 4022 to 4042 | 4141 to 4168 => 0.08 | 6.88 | 6.62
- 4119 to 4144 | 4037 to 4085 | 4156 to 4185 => -0.05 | 6.46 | 6.37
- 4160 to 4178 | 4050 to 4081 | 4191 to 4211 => 0.03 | 6.39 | 6.51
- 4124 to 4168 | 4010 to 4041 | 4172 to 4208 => -0.04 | 6.83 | 6.24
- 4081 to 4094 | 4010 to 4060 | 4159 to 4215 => 0.01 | 6.68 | 6.41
